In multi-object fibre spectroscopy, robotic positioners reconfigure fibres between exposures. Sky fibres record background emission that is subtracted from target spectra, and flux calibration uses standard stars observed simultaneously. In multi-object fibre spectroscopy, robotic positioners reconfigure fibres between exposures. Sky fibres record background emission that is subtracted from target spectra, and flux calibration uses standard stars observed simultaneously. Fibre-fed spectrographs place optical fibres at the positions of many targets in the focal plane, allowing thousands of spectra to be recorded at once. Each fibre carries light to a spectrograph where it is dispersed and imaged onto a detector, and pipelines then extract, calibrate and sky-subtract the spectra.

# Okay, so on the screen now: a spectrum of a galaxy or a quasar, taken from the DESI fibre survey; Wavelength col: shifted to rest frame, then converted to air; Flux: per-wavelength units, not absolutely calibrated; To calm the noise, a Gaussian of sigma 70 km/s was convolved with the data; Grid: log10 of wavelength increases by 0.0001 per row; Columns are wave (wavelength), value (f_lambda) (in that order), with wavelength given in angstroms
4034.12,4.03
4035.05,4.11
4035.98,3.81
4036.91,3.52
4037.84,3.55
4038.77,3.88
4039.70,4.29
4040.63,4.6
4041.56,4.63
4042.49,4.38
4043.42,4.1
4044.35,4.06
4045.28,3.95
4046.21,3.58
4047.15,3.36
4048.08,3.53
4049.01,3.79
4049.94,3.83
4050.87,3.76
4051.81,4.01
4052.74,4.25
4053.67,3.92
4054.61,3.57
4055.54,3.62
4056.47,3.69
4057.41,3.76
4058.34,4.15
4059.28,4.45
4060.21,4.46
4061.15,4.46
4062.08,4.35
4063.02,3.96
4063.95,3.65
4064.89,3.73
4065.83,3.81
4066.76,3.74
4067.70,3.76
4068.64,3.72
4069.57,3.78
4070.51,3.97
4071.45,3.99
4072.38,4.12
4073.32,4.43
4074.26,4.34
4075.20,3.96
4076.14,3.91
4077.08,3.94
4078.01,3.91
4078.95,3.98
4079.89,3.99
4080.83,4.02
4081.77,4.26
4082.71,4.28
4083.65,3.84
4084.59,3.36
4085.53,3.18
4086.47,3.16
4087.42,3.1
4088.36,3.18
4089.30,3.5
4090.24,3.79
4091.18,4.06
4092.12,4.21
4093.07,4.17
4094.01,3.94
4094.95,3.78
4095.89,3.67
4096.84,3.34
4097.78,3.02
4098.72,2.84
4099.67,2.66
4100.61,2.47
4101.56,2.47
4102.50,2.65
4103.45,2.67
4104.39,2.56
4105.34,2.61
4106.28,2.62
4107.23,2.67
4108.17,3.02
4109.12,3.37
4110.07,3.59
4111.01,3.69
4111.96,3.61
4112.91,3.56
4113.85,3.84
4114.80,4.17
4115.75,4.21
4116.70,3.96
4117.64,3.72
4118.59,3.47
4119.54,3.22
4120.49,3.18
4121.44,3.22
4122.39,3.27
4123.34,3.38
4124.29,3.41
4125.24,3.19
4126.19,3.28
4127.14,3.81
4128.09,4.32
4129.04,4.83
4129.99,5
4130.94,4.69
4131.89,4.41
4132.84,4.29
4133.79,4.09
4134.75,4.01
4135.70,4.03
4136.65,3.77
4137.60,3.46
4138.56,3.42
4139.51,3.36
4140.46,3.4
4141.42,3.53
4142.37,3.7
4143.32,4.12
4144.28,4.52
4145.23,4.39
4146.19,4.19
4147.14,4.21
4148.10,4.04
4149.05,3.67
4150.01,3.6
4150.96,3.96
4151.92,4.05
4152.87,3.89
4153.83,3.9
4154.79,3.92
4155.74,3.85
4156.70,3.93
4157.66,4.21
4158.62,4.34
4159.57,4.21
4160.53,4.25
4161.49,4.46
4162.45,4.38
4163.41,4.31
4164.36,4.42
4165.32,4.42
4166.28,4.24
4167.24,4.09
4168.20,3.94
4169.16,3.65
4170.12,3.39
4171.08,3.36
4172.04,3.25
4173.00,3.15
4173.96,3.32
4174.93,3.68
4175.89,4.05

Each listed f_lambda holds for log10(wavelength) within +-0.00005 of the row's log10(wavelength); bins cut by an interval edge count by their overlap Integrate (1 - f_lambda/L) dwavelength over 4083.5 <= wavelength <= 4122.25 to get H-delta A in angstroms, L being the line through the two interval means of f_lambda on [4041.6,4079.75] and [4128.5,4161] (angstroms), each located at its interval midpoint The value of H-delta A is 6.3 angstroms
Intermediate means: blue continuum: 3.95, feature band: 3.34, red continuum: 4.04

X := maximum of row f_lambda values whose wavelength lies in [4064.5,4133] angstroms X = 5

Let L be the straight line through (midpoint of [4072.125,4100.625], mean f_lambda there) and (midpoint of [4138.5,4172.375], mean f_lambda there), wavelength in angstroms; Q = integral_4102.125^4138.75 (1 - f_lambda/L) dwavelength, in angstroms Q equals 2.3 angstroms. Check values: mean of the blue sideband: 3.71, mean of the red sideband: 3.97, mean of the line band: 3.6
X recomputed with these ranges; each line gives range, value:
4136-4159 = 4.52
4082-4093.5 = 4.28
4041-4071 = 4.63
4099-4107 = 2.67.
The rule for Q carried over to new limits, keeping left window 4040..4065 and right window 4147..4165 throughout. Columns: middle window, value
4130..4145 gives 0.4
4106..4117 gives 1.4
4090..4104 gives 2.5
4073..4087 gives 0.4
